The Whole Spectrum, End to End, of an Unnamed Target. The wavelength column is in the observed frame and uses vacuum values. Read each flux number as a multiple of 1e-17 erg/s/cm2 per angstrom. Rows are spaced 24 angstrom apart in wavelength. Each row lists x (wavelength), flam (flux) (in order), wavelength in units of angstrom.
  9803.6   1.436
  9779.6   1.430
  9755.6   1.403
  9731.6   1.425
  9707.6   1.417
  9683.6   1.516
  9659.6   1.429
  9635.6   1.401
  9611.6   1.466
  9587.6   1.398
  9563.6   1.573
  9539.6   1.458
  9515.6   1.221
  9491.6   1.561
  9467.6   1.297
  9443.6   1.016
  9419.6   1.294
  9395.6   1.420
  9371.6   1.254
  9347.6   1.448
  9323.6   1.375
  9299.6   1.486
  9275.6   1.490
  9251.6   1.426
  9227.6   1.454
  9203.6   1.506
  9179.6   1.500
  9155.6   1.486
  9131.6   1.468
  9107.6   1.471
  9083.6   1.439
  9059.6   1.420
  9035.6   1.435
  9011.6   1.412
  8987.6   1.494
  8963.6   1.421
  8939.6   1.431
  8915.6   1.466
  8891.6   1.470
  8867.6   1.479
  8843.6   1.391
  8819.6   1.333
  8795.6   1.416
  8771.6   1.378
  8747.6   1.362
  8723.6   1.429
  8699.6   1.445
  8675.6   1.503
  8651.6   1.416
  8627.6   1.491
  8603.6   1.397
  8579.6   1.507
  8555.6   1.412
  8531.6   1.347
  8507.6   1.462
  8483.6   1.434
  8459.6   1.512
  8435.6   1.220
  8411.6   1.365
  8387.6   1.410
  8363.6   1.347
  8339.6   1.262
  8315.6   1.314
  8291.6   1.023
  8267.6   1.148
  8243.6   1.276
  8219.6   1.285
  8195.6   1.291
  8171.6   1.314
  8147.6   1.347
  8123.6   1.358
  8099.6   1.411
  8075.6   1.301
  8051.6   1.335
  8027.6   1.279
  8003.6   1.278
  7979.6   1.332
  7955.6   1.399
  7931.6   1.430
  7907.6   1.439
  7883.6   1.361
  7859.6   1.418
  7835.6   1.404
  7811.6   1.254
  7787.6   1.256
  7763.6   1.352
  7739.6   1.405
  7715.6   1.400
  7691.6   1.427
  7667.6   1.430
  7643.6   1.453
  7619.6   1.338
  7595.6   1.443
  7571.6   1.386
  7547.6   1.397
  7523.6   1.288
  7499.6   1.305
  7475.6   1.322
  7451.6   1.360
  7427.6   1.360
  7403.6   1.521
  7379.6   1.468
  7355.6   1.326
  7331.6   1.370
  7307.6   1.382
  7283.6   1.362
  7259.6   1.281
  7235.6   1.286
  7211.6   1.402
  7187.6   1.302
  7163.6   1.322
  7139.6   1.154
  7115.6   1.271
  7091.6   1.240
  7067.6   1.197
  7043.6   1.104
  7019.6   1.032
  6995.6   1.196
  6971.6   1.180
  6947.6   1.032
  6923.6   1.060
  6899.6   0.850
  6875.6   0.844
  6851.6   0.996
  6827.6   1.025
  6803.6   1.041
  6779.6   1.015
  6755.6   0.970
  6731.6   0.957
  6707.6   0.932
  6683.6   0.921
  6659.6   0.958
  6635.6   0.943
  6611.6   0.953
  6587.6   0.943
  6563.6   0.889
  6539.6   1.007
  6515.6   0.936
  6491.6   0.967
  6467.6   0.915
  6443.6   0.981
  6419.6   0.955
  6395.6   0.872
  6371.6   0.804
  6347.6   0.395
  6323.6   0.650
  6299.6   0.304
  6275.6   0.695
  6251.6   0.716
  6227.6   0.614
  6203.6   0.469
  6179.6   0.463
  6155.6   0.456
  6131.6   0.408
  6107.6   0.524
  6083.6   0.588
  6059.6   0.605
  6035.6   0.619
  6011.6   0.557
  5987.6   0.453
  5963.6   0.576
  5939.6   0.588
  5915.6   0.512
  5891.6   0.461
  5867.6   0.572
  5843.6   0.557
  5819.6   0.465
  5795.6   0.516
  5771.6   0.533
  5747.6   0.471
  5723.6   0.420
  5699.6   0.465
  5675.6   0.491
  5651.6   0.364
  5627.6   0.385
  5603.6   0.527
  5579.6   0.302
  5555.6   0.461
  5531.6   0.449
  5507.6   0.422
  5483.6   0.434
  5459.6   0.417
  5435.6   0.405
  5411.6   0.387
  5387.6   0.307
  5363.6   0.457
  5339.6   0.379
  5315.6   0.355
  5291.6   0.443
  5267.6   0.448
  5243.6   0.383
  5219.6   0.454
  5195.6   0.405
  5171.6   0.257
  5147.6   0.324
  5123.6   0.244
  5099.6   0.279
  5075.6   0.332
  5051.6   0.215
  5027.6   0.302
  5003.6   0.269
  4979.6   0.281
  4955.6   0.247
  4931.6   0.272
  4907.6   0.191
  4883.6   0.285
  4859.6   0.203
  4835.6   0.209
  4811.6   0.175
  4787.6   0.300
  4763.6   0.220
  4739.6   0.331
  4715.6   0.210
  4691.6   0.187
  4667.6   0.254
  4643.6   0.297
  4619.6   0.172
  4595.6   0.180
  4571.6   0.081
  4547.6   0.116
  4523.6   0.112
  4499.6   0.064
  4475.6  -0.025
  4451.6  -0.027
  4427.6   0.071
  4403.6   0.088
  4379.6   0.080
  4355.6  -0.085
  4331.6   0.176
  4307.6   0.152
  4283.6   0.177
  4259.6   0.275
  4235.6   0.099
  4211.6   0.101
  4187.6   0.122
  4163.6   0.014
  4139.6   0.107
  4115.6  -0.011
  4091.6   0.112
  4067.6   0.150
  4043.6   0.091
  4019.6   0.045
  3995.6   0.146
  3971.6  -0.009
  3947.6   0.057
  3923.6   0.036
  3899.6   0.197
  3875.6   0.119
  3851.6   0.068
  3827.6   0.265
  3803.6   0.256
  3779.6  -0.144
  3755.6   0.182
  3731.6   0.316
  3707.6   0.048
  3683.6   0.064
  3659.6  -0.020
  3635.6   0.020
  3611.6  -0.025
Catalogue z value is 0.60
